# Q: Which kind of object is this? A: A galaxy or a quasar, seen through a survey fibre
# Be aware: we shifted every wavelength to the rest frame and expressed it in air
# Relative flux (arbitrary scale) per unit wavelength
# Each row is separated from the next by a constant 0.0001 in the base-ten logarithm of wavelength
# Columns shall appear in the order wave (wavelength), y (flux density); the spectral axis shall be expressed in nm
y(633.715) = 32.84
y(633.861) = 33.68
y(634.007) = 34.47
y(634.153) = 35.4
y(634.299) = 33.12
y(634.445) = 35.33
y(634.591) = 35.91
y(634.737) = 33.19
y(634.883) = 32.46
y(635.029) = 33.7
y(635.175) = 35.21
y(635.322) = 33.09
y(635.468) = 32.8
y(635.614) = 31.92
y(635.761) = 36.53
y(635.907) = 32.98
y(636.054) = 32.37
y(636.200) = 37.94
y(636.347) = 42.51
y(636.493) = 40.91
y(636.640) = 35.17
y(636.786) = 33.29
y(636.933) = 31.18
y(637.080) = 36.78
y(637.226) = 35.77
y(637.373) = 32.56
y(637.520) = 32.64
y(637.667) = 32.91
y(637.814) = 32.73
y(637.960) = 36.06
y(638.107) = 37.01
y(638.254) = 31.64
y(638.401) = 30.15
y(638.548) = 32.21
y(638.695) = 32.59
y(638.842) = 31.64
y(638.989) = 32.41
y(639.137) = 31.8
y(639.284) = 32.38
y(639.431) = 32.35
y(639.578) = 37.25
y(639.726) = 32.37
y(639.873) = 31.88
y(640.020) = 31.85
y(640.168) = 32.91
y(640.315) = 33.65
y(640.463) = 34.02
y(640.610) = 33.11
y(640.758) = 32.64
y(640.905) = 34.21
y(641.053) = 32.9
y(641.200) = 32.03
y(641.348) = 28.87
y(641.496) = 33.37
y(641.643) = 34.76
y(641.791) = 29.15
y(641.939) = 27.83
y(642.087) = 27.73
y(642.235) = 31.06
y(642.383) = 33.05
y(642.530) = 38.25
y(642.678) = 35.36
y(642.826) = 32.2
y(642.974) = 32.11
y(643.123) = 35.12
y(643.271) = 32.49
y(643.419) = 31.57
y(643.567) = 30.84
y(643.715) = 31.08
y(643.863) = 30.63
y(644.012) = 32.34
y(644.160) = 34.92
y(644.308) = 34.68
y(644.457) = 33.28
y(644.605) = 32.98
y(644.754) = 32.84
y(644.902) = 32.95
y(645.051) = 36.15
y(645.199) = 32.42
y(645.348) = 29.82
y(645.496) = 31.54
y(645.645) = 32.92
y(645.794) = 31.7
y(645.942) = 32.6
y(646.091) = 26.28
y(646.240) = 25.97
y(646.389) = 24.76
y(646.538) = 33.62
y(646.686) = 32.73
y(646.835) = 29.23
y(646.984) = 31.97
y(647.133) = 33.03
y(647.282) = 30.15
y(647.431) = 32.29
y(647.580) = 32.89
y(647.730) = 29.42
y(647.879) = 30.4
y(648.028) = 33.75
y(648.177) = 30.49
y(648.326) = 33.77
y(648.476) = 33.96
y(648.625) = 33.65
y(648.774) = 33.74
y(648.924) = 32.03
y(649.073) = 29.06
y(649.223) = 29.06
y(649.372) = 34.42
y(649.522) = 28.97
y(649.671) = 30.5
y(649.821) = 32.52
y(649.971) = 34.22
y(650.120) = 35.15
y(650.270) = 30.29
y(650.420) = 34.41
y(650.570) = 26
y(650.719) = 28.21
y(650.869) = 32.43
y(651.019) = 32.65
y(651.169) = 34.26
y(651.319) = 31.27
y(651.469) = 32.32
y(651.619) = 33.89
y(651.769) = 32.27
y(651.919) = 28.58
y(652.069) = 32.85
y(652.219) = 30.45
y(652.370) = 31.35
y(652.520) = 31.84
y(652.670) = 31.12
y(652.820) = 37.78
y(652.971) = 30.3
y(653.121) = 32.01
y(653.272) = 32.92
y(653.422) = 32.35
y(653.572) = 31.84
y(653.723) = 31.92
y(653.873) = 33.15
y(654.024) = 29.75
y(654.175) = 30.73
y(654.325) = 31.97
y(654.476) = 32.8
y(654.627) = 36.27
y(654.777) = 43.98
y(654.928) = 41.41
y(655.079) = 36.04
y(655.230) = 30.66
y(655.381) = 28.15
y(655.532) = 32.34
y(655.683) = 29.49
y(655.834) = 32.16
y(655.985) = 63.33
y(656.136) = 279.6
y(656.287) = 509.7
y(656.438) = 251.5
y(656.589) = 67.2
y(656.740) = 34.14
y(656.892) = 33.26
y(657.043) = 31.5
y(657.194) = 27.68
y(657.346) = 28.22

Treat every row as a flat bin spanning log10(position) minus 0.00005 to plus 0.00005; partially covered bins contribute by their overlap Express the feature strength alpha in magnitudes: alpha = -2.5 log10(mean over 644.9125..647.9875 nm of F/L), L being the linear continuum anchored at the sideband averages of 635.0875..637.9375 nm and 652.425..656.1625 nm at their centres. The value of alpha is 0.226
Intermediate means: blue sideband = 34.7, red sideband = 41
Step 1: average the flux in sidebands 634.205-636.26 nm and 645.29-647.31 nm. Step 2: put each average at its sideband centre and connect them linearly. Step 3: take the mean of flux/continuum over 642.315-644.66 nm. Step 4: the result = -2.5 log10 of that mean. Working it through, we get -0.061 mag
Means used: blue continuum 34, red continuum 30.5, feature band 33.2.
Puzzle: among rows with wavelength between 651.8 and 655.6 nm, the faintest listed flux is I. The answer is 28.15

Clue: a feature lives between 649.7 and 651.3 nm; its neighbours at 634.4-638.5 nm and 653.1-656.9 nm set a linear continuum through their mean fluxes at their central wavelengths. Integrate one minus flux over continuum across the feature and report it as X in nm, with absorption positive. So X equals 0.80 nm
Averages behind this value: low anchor 34.4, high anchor 73.2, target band 31.9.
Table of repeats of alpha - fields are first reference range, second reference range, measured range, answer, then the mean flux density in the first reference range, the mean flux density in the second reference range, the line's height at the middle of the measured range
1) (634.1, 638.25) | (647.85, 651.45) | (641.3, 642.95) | 0.047 mag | 34.6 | 31.9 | 33.4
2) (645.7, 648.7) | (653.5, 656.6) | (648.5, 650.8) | 0.419 mag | 31.2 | 81.6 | 46.9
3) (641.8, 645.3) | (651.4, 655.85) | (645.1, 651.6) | 0.041 mag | 32.6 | 32.8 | 32.7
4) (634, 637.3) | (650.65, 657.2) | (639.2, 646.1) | 0.297 mag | 34.9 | 55.8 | 42.9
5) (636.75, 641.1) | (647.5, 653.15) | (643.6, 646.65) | 0.027 mag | 33.2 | 31.9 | 32.5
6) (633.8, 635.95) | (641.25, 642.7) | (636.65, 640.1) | -0.007 mag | 34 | 31.8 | 32.9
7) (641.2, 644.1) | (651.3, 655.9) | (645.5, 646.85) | 0.075 mag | 32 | 32.7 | 32.2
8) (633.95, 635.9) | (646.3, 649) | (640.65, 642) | 0.036 mag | 34.1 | 31.7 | 32.9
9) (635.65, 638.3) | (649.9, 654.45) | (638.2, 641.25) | 0.058 mag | 35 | 32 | 34.5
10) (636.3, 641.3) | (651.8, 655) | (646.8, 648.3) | 0.061 mag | 33.6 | 33.1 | 33.3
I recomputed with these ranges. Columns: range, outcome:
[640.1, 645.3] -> 27.73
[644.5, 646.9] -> 24.76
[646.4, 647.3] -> 29.23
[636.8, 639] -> 30.15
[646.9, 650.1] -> 28.97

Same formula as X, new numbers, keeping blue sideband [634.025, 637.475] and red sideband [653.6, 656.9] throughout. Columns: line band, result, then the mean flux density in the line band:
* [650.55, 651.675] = 0.62 nm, 31.6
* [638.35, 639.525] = 0.28 nm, 32.1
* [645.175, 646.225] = 0.49 nm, 30.7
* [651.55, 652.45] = 0.51 nm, 31.5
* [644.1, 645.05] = 0.37 nm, 33.8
